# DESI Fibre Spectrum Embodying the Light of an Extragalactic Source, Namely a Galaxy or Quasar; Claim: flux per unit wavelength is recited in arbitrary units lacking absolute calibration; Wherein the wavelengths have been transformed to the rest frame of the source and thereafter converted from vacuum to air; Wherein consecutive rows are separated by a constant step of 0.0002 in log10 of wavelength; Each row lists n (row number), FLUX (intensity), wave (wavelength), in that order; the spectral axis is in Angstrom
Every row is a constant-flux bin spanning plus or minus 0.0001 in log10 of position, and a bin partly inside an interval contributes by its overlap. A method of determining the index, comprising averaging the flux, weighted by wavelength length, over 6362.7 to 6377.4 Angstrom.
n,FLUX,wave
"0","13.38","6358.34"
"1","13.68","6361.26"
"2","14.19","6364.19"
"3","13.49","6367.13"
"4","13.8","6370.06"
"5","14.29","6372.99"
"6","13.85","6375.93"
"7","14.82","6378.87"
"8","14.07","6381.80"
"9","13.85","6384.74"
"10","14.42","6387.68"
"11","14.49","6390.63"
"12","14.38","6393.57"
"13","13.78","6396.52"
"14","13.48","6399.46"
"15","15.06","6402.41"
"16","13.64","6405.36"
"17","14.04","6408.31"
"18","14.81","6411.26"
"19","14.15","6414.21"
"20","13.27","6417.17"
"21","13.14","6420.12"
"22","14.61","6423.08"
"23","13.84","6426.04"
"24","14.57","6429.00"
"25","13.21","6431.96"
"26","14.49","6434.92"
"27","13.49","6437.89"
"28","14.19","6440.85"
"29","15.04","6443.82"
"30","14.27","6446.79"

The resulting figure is 13.9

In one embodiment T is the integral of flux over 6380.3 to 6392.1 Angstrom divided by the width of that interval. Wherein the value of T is 14.2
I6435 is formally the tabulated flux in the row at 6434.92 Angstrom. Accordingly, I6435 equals 14.49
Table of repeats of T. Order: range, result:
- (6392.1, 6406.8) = 14.1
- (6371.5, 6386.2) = 14.2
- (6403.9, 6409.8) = 13.8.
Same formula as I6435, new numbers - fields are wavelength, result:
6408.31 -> 14.04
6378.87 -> 14.82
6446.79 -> 14.27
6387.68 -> 14.42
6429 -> 14.57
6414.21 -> 14.15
